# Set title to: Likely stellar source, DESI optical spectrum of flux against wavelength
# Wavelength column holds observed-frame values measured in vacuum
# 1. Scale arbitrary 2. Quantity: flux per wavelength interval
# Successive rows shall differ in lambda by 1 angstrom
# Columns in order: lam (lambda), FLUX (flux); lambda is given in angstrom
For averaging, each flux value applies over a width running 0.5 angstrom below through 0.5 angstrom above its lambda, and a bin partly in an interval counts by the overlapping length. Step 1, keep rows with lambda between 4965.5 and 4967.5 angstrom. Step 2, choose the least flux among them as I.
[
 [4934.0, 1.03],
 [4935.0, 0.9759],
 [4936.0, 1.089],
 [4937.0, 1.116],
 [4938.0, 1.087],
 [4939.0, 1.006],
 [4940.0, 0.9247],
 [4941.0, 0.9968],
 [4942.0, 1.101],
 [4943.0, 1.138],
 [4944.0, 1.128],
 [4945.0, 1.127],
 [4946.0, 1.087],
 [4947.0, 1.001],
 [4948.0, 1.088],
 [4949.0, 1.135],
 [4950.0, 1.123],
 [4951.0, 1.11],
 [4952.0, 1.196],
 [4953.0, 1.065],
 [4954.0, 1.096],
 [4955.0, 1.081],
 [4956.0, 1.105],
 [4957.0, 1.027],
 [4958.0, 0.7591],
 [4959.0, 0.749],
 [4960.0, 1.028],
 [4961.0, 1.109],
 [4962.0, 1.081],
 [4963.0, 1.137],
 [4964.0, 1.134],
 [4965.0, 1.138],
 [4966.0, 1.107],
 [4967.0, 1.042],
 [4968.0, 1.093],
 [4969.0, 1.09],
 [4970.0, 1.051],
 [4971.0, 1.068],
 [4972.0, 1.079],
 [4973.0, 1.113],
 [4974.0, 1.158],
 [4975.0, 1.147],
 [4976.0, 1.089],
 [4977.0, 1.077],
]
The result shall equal 1.042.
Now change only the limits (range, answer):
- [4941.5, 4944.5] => 1.101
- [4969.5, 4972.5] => 1.051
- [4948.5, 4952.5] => 1.11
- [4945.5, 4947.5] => 1.001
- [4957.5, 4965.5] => 0.749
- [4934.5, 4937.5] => 0.9759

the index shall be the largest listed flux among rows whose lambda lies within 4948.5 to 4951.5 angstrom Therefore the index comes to 1.135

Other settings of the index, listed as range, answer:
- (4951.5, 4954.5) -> 1.196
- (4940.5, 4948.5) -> 1.138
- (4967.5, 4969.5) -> 1.093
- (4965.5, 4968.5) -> 1.107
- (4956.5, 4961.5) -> 1.109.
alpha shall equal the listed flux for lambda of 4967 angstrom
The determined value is 1.042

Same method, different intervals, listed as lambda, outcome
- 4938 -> 1.087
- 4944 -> 1.128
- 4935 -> 0.9759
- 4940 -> 0.9247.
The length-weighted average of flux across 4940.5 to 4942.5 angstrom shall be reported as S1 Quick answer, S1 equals 1.05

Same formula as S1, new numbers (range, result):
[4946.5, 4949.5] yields 1.07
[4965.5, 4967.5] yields 1.07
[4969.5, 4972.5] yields 1.07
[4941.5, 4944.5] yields 1.12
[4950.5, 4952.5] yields 1.15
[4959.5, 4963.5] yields 1.09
